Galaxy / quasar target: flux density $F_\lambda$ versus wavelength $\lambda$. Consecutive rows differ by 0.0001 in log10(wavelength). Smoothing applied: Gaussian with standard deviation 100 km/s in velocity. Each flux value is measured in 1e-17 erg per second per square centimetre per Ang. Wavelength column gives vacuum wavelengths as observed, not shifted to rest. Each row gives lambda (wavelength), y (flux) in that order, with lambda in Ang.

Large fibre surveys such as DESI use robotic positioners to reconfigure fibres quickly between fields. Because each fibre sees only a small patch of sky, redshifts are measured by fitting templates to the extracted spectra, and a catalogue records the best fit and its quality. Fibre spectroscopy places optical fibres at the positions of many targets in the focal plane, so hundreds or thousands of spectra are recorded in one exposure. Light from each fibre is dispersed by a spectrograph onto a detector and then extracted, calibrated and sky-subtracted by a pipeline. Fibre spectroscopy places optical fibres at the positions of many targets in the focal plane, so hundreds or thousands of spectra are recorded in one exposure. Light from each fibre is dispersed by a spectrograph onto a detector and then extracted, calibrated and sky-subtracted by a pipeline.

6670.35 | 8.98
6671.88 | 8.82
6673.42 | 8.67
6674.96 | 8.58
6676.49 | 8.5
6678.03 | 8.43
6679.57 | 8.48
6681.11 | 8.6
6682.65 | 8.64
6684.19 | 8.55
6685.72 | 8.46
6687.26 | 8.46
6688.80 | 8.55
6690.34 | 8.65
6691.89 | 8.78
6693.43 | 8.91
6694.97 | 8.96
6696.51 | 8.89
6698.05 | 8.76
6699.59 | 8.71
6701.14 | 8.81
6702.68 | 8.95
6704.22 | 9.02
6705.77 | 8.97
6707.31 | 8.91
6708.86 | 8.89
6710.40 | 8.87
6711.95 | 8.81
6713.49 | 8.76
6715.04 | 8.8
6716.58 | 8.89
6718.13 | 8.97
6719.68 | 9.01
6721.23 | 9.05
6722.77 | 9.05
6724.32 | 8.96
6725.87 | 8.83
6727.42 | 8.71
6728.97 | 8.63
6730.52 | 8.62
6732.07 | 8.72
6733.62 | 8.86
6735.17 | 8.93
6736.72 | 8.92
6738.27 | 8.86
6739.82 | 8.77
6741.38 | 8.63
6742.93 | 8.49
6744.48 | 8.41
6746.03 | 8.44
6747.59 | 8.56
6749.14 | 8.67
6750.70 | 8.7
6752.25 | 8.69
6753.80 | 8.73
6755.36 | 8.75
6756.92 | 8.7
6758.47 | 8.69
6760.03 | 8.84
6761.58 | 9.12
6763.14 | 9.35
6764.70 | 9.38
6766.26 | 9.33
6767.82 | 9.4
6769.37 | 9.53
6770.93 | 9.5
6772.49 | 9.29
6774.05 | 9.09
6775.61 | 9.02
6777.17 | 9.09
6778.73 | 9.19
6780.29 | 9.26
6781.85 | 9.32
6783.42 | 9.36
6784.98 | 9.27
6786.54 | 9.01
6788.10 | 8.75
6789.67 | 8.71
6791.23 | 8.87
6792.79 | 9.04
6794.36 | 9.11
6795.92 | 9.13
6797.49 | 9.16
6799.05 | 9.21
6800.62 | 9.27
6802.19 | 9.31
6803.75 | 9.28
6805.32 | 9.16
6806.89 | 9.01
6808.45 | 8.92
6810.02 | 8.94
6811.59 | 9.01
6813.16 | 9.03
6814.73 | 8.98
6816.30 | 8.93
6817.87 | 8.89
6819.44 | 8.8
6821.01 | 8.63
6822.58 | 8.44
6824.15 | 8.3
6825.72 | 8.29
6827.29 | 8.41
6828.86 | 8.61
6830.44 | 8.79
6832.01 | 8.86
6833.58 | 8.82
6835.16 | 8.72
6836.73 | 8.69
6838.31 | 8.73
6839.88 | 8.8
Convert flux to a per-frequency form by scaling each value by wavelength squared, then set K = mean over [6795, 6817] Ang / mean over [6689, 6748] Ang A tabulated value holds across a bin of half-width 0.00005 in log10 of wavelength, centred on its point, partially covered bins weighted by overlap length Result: 1.06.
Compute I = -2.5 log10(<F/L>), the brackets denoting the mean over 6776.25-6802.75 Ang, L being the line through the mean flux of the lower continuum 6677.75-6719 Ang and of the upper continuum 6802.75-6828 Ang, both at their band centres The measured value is -0.04 mag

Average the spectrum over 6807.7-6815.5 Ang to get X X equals 8.97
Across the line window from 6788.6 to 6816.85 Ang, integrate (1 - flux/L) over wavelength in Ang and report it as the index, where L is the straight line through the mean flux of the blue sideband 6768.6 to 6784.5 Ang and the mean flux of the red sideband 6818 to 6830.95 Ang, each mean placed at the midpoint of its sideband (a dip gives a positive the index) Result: -0.6 Ang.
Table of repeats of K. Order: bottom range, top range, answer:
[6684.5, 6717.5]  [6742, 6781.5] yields 1.04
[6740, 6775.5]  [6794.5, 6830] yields 1.01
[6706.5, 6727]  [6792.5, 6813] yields 1.05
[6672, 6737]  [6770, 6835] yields 1.05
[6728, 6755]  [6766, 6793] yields 1.07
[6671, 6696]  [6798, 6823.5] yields 1.08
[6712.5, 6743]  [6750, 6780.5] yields 1.04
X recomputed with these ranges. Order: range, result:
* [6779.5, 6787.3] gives 9.24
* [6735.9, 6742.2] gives 8.79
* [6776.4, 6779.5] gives 9.14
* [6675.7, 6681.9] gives 8.5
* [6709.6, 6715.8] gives 8.81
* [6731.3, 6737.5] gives 8.86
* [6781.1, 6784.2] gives 9.32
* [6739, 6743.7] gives 8.63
